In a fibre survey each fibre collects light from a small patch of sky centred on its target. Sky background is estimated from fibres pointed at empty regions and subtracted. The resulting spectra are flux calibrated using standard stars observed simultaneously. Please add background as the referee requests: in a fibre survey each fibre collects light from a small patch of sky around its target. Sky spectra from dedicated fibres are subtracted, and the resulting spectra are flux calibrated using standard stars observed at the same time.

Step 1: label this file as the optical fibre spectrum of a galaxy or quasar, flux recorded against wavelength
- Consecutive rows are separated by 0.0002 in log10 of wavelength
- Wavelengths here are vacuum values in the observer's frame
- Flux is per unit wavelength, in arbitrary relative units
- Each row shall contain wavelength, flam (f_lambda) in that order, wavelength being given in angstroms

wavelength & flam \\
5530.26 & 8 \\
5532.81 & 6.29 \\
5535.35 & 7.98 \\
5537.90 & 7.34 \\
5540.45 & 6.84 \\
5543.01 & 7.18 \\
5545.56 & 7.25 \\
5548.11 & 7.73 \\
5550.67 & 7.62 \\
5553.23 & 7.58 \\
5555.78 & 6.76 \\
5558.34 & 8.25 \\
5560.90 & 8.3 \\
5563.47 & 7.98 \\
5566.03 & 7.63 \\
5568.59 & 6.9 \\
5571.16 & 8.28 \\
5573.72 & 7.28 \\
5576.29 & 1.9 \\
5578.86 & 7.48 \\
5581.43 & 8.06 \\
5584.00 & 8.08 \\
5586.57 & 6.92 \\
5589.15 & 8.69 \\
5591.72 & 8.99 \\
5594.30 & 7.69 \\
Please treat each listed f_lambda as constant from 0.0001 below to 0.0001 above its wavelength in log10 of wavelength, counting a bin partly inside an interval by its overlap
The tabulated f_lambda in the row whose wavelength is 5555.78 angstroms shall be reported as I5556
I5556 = 6.76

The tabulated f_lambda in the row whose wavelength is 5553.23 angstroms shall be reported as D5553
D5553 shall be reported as 7.58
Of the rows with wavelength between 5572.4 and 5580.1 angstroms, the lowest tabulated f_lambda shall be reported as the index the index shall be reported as 1.9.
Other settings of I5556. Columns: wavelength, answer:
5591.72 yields 8.99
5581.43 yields 8.06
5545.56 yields 7.25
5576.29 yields 1.9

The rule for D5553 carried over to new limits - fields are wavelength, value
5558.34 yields 8.25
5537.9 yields 7.34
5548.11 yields 7.73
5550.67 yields 7.62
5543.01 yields 7.18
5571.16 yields 8.28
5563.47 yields 7.98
